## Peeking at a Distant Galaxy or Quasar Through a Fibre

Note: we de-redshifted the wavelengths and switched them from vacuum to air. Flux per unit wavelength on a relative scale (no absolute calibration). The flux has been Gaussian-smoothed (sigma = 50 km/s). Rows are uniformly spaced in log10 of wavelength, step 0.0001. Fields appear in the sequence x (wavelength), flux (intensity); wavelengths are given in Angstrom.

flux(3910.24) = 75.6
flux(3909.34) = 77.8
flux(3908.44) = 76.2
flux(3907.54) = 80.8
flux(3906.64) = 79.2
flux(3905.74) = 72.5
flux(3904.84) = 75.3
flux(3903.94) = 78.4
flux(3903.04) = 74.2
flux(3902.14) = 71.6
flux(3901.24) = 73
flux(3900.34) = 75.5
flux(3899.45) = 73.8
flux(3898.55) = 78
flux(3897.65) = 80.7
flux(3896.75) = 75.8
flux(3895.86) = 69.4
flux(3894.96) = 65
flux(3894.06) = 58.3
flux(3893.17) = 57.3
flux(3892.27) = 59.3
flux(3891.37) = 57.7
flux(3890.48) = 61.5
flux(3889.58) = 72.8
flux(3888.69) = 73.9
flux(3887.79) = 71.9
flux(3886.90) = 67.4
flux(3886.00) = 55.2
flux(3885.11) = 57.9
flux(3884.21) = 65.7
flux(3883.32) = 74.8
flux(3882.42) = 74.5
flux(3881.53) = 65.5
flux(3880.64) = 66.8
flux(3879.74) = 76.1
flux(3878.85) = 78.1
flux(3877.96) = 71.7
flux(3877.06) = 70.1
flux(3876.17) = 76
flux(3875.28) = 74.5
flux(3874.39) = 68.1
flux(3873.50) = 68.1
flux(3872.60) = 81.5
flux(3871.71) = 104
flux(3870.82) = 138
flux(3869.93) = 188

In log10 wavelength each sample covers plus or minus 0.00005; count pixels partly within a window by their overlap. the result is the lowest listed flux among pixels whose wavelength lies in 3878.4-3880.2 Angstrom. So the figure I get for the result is 76.1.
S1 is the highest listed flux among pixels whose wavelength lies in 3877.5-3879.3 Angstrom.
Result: 78.1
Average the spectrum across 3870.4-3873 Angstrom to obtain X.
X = 108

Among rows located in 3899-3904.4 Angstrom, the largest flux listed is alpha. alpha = 78.4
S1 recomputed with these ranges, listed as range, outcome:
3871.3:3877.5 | 104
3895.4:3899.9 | 80.7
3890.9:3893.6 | 59.3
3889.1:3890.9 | 72.8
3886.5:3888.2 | 71.9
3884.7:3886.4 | 57.9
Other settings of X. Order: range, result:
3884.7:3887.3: 60.1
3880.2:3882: 66.5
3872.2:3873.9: 74.4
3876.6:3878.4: 70.8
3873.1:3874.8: 68.2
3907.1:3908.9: 78.5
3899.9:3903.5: 73.5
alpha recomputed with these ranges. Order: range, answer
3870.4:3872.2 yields 138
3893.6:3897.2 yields 75.8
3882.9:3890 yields 74.8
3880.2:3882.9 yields 74.5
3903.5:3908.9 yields 80.8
